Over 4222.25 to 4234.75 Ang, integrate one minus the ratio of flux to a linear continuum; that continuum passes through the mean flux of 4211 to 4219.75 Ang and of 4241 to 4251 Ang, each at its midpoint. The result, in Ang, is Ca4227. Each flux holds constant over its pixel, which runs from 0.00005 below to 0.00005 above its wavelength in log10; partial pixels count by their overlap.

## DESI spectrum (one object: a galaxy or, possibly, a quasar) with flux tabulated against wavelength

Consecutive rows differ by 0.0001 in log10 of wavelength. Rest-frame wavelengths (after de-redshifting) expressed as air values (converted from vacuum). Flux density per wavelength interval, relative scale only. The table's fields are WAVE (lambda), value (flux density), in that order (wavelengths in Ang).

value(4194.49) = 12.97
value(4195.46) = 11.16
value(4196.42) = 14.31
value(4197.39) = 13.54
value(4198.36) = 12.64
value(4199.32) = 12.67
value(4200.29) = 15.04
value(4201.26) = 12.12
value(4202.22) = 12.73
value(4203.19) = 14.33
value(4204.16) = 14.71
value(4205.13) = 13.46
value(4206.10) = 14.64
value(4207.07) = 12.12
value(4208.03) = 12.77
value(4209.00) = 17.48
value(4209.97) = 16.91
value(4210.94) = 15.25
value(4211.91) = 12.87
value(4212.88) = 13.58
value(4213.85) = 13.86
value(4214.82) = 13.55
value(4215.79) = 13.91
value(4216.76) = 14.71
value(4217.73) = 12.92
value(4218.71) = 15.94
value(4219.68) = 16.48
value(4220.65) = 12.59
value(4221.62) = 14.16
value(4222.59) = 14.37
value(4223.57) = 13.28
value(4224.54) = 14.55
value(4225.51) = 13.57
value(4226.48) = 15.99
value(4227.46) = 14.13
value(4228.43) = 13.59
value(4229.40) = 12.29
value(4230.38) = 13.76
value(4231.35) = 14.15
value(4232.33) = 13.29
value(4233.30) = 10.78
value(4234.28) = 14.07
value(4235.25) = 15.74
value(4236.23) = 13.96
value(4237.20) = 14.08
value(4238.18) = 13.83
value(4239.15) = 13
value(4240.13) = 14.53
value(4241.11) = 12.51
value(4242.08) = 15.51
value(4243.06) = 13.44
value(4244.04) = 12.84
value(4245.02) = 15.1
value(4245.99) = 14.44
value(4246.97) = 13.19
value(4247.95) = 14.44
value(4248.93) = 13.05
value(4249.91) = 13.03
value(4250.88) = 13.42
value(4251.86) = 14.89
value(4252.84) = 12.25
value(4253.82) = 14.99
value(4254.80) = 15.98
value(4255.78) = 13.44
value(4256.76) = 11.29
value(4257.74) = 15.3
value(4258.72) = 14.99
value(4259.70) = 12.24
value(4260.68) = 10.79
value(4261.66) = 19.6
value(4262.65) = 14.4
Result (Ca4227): 0.29 Ang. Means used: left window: 14.1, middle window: 13.7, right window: 13.8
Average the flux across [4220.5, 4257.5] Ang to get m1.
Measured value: 13.8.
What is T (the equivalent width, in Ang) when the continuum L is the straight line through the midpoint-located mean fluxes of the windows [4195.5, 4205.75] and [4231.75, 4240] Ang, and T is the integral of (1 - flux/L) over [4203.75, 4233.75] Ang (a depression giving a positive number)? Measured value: -1.1 Ang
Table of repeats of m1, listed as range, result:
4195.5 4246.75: 13.9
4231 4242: 13.7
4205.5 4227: 14.3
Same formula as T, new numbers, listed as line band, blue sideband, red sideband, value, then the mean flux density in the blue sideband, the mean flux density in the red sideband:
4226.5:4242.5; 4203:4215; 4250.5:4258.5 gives 0.40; 14.3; 14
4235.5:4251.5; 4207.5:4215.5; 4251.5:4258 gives 0.33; 14.5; 14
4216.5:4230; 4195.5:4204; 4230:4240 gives -0.58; 13.4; 13.7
